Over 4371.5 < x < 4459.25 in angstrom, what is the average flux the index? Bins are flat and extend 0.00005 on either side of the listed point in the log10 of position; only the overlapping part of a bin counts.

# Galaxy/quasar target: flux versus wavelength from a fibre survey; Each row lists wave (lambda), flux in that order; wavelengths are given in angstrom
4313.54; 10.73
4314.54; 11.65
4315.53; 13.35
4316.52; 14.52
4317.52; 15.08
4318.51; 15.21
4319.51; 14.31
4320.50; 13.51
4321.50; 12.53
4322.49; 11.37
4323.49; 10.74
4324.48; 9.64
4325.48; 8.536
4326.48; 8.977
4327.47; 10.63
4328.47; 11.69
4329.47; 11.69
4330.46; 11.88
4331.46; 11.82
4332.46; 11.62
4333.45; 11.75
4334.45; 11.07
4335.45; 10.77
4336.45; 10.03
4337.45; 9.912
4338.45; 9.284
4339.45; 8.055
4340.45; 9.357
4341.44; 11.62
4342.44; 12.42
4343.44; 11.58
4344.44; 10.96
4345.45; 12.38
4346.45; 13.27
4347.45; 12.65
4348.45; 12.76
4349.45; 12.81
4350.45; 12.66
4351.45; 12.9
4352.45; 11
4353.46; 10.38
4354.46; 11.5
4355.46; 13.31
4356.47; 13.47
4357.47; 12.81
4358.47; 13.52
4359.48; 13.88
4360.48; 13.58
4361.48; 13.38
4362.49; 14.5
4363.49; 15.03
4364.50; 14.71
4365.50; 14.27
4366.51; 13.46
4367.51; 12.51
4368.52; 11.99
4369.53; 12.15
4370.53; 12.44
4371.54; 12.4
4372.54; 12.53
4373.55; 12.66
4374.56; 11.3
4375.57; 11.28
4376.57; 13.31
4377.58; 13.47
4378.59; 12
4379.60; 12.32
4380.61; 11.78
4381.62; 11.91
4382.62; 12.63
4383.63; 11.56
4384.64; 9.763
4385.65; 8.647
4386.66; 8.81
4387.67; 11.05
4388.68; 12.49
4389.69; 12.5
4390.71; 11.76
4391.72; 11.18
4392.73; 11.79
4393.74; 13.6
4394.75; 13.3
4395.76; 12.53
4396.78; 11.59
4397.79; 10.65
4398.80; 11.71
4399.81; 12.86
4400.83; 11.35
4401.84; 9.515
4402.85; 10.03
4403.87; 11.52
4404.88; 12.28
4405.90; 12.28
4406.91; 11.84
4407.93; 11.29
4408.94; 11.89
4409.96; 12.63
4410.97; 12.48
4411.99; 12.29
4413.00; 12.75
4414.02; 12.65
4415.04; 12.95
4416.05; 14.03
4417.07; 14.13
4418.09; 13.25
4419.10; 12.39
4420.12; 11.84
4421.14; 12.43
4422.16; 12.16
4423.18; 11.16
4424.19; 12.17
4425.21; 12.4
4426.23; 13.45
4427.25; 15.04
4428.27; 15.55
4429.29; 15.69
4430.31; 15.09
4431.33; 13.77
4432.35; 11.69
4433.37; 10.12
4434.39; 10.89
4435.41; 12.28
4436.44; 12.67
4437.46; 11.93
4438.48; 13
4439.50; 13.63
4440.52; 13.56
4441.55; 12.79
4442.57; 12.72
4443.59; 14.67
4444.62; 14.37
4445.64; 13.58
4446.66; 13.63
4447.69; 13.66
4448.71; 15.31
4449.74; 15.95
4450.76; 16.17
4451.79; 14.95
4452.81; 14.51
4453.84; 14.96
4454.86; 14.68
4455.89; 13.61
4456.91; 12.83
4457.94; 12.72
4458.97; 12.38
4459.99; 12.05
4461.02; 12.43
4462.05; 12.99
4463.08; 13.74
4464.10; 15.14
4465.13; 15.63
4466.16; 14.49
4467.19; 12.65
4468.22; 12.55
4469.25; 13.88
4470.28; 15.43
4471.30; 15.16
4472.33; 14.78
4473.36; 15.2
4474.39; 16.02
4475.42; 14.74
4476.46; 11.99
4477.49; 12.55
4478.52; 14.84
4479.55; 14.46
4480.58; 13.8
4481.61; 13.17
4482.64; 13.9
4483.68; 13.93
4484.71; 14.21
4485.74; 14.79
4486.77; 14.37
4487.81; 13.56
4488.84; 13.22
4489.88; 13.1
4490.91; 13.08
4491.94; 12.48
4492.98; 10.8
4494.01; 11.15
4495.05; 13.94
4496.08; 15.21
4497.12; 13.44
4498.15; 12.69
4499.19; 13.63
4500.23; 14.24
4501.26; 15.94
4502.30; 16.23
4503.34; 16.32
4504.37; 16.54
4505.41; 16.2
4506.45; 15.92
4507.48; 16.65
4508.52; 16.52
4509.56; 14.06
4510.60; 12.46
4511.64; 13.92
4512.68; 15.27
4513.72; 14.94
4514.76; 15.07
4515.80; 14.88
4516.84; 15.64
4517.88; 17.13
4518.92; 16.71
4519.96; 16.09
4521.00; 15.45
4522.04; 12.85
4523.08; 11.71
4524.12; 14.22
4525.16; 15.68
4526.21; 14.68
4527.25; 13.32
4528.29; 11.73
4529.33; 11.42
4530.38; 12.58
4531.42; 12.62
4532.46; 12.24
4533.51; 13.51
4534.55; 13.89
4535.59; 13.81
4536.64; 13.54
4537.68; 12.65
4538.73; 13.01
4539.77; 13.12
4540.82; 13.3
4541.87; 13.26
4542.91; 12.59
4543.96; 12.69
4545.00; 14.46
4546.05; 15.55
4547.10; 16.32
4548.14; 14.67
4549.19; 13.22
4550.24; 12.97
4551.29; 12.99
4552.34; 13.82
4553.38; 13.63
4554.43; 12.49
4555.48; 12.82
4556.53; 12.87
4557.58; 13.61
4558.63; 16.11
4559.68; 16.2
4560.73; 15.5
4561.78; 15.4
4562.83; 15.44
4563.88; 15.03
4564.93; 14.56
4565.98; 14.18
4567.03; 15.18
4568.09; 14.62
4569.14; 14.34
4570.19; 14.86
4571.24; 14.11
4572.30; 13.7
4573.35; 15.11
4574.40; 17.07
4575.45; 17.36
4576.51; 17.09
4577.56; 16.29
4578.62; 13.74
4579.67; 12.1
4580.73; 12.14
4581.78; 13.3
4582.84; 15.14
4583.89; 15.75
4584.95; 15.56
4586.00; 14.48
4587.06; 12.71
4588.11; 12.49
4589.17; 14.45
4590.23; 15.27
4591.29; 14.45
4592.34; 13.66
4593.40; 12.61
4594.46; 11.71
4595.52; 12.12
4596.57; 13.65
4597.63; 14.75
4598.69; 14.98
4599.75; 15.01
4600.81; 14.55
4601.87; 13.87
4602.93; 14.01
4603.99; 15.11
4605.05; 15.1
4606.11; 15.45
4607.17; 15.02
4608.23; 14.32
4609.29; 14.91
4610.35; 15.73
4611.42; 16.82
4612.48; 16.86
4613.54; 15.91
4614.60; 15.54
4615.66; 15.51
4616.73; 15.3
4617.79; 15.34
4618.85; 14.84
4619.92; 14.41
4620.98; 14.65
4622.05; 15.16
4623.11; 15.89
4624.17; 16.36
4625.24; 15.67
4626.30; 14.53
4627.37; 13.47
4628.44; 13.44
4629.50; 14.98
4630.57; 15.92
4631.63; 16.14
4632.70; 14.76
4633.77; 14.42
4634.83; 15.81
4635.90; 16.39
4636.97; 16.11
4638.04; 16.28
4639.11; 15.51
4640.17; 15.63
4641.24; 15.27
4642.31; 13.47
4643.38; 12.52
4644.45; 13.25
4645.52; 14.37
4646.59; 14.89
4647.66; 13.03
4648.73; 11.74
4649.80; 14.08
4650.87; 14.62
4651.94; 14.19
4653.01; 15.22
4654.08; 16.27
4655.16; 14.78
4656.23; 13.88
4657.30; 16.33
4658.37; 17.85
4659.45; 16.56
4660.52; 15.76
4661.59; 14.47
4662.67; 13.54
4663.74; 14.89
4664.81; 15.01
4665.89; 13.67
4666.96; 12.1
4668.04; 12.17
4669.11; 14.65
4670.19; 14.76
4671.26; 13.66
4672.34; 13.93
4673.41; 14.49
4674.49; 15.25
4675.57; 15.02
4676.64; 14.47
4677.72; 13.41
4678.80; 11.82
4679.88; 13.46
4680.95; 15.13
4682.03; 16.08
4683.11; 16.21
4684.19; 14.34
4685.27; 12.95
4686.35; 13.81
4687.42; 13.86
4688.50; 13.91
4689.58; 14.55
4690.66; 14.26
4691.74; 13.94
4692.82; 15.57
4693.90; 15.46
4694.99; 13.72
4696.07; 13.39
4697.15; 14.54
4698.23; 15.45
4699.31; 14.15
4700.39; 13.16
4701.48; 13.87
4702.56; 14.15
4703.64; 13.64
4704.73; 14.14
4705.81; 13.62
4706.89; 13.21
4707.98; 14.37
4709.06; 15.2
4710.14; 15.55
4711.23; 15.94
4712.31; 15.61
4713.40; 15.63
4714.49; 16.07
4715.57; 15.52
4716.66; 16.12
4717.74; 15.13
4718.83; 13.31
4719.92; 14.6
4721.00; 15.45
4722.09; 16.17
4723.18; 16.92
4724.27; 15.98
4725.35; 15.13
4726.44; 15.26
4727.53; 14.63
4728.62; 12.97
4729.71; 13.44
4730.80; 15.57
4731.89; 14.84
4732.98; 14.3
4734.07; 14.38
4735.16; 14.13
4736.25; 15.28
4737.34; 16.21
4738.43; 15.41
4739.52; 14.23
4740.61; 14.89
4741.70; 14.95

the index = 12.6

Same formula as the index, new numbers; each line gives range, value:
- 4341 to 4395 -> 12.4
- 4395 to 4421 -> 12.1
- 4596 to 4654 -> 14.9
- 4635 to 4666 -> 14.8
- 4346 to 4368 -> 13.1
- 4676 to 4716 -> 14.4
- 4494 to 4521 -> 15.1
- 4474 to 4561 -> 14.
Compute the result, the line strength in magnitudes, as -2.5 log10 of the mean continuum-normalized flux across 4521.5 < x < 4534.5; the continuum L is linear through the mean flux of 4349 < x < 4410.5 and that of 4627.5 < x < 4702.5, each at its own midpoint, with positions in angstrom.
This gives 0.03 mag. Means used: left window 12.2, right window 14.5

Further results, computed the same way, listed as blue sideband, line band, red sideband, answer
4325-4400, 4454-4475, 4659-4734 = -0.10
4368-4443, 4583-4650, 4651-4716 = -0.05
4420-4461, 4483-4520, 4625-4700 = -0.06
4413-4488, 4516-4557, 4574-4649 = 0.04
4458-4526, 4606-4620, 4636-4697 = -0.08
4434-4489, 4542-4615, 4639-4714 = -0.03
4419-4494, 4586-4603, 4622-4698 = 0.04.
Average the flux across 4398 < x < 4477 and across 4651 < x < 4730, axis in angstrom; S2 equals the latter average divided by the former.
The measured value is 1.1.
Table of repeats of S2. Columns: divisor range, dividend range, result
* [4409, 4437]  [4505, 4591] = 1.11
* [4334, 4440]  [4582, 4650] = 1.20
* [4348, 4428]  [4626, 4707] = 1.17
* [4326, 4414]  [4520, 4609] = 1.18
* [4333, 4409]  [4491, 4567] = 1.18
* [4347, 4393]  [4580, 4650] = 1.18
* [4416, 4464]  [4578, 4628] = 1.09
